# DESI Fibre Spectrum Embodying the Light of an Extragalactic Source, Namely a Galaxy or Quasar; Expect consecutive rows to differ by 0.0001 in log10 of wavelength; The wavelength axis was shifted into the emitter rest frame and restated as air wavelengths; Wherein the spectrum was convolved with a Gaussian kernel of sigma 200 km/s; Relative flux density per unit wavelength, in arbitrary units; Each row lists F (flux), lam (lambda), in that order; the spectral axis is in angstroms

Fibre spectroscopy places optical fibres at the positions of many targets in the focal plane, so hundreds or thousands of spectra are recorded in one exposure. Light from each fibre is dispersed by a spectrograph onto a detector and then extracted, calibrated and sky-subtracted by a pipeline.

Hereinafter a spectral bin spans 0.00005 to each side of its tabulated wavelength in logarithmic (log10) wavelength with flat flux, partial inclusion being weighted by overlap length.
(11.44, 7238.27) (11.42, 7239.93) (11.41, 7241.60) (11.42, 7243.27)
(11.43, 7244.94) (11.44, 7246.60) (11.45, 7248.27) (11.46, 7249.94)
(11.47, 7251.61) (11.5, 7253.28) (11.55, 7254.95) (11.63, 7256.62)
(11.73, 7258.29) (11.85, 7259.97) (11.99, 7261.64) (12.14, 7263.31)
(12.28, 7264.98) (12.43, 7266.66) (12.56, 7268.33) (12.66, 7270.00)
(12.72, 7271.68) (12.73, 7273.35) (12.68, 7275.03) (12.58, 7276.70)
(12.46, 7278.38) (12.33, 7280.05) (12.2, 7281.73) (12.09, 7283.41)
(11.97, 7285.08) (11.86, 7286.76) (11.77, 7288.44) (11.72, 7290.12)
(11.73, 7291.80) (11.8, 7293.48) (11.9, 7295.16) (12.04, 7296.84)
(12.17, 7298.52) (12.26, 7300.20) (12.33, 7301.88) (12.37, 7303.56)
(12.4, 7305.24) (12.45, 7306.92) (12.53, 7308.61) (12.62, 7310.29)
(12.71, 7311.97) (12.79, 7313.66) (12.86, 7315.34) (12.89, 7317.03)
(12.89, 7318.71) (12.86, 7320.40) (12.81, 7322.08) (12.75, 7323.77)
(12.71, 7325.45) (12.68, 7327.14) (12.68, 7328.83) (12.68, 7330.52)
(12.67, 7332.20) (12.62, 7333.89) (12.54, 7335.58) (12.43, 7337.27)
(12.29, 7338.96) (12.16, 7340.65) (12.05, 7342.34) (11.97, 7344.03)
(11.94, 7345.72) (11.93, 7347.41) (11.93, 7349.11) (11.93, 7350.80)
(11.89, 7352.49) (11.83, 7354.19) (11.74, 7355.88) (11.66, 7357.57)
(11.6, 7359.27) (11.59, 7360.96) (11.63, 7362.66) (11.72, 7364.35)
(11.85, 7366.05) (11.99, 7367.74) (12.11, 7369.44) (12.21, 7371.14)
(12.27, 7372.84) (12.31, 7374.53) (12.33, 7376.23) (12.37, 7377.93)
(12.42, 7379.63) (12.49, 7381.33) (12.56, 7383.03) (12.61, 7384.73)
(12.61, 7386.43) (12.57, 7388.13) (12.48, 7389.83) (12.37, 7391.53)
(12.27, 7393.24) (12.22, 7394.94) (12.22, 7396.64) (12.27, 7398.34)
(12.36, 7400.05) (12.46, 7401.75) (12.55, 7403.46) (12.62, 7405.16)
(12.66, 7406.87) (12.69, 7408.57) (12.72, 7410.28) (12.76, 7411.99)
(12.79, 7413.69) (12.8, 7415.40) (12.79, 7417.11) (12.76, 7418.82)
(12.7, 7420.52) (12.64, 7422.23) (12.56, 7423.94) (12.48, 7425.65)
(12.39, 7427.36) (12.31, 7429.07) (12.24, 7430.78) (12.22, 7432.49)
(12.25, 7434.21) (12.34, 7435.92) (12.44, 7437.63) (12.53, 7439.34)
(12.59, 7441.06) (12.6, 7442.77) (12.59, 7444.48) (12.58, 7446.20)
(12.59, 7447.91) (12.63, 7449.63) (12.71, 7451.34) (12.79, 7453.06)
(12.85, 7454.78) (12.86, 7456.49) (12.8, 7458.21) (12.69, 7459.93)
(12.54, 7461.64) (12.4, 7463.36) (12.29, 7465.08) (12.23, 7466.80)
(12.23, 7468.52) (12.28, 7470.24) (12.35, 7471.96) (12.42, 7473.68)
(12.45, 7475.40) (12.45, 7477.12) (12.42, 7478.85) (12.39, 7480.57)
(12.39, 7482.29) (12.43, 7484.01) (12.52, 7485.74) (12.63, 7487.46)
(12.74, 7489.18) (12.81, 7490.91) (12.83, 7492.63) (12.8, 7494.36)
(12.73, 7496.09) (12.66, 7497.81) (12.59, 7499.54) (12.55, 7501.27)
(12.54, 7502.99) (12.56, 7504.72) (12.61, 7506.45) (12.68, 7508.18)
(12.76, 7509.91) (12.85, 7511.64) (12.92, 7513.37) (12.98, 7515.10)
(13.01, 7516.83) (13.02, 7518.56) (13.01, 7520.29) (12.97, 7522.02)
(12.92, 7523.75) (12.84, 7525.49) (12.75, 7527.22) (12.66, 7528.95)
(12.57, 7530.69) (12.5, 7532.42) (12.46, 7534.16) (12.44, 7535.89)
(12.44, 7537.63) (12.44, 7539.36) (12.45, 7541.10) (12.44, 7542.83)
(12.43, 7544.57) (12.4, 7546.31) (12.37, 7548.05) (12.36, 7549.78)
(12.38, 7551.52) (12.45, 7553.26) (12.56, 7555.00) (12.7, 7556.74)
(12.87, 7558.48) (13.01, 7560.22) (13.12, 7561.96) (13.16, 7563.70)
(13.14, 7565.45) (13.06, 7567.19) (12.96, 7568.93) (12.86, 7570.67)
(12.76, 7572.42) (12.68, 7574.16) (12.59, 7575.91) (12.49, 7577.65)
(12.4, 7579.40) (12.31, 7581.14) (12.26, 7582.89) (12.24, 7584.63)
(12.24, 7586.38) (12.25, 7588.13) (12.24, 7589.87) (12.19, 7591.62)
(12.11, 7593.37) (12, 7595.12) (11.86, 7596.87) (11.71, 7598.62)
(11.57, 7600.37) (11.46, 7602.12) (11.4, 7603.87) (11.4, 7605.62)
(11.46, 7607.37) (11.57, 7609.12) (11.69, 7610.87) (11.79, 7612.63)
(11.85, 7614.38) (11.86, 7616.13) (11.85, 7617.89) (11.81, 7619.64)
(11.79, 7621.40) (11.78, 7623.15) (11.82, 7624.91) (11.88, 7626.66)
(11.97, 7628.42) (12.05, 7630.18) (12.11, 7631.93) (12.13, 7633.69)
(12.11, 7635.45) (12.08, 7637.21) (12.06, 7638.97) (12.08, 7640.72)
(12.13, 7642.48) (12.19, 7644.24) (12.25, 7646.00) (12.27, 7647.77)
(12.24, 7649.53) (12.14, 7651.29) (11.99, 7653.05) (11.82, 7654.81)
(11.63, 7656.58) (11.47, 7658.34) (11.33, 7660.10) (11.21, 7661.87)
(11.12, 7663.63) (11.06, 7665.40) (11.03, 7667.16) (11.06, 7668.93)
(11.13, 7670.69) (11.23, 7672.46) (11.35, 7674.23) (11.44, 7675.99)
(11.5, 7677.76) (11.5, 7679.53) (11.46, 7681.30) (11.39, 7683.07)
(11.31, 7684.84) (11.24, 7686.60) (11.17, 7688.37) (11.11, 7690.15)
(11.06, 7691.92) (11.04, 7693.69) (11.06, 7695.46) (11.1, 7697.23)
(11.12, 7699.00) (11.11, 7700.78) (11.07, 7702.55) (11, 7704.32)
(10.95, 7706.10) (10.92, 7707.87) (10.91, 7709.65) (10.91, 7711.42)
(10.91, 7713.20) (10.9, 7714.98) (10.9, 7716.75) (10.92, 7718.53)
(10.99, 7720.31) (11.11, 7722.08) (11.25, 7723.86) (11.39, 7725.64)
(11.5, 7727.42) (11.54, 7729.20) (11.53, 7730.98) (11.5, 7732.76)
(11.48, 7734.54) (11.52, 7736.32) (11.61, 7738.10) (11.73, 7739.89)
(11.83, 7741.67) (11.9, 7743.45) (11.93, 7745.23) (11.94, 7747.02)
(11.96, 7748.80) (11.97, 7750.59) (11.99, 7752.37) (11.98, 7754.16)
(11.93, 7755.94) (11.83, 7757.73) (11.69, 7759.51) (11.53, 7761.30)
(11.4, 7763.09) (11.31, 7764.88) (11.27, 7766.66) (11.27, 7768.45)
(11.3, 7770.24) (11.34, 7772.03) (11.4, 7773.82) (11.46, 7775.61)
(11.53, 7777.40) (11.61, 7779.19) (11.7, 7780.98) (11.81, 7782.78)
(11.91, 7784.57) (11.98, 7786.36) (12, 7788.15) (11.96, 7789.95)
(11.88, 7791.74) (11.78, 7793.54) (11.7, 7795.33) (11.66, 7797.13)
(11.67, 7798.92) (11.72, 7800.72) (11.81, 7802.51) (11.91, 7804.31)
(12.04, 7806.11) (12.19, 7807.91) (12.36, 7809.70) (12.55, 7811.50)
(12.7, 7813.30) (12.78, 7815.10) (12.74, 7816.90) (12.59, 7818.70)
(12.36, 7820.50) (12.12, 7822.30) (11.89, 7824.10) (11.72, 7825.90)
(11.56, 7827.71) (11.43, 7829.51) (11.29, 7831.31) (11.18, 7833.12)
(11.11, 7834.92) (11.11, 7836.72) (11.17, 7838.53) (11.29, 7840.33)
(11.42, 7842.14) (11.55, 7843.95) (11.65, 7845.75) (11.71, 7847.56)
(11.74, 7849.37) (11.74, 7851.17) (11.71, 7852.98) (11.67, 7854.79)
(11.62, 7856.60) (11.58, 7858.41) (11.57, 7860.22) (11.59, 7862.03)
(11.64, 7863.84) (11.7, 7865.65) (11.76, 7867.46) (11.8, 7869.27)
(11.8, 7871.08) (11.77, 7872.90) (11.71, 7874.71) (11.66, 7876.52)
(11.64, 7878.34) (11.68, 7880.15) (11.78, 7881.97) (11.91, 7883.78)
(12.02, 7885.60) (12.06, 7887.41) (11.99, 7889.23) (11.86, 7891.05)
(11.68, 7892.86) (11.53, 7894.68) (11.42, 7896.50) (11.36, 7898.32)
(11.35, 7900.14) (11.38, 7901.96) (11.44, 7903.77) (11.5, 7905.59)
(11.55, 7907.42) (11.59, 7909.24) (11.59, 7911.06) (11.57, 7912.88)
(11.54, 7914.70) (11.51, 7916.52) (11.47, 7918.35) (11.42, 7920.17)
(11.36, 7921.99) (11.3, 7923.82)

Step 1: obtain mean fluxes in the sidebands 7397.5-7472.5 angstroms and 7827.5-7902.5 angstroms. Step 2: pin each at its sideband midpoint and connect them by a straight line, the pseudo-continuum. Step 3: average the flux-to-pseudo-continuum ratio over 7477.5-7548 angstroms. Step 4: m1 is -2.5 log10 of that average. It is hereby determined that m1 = -0.02 mag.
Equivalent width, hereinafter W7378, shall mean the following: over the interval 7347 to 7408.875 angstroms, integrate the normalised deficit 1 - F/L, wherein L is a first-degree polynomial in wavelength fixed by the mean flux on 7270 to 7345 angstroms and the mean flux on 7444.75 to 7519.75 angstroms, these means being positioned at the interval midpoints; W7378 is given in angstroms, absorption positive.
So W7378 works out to 1.5 angstroms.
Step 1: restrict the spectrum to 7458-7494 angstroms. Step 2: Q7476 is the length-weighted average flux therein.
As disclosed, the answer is 12.5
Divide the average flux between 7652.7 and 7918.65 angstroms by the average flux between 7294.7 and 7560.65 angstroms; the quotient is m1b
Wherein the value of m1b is 0.9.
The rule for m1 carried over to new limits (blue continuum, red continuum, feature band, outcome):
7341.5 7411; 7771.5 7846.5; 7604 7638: 0.01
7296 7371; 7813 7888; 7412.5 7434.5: -0.03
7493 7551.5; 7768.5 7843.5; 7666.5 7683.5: 0.08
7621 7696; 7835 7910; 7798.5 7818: -0.06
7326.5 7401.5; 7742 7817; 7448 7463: -0.05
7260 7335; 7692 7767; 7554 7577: -0.10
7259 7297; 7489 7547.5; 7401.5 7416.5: -0.02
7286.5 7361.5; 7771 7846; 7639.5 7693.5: 0.04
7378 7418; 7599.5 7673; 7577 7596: -0.03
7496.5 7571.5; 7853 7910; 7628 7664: 0.04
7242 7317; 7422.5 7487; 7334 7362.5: 0.03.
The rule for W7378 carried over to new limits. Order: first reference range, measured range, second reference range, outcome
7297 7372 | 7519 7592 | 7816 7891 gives -3.45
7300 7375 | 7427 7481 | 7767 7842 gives -1.41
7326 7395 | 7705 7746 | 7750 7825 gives 2.11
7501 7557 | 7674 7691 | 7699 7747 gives 0.33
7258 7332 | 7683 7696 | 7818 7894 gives 0.80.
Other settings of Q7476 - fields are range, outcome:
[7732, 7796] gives 11.7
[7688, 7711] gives 11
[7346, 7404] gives 12.2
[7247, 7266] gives 11.7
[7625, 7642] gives 12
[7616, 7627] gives 11.8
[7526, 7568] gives 12.6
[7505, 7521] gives 12.9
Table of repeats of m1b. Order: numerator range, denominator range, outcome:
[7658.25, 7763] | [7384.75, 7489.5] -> 0.91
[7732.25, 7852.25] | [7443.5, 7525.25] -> 0.93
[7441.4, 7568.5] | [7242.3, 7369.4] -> 1.04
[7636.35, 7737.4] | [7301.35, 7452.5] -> 0.92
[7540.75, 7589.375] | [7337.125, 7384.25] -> 1.05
